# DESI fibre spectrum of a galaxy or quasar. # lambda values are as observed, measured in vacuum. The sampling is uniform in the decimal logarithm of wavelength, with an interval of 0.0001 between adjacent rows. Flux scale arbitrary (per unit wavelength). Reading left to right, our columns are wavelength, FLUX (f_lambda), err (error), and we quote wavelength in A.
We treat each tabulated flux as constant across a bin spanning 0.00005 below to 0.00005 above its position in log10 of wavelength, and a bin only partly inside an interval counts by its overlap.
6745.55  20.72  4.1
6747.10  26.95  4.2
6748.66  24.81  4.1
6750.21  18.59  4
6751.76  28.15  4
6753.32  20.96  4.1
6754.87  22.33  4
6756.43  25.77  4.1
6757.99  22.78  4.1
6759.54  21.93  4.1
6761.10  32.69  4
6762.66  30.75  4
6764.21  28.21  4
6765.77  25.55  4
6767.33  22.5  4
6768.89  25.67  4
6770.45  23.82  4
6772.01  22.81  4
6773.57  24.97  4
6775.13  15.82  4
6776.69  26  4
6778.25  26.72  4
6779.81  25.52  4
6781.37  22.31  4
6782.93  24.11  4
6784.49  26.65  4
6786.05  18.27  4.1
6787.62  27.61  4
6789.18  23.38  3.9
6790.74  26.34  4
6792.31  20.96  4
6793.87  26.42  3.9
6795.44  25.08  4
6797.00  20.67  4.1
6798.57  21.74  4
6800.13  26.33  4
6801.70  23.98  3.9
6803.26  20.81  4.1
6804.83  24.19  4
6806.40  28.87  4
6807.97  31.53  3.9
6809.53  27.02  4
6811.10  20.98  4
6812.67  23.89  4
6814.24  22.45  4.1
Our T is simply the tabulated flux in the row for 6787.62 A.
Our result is 27.61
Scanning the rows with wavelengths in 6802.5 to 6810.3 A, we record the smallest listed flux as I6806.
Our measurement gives 20.81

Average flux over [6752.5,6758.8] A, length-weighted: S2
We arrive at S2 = 23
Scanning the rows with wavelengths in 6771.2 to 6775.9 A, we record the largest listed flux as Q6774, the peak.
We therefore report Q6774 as 24.97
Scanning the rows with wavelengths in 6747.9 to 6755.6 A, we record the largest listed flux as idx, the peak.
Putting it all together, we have 28.15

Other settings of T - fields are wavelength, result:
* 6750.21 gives 18.59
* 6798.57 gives 21.74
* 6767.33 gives 22.5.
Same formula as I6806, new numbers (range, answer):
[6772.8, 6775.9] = 15.82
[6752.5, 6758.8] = 20.96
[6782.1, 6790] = 18.27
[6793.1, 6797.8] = 20.67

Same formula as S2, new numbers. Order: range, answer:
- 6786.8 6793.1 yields 24.5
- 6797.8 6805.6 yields 23.4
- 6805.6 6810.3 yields 29.1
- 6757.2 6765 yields 27.3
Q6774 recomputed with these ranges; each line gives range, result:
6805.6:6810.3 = 31.53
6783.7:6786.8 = 26.65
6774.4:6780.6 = 26.72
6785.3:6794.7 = 27.61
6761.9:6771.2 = 30.75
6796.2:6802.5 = 26.33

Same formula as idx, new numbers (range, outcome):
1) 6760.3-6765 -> 32.69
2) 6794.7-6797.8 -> 25.08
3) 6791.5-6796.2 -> 26.42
